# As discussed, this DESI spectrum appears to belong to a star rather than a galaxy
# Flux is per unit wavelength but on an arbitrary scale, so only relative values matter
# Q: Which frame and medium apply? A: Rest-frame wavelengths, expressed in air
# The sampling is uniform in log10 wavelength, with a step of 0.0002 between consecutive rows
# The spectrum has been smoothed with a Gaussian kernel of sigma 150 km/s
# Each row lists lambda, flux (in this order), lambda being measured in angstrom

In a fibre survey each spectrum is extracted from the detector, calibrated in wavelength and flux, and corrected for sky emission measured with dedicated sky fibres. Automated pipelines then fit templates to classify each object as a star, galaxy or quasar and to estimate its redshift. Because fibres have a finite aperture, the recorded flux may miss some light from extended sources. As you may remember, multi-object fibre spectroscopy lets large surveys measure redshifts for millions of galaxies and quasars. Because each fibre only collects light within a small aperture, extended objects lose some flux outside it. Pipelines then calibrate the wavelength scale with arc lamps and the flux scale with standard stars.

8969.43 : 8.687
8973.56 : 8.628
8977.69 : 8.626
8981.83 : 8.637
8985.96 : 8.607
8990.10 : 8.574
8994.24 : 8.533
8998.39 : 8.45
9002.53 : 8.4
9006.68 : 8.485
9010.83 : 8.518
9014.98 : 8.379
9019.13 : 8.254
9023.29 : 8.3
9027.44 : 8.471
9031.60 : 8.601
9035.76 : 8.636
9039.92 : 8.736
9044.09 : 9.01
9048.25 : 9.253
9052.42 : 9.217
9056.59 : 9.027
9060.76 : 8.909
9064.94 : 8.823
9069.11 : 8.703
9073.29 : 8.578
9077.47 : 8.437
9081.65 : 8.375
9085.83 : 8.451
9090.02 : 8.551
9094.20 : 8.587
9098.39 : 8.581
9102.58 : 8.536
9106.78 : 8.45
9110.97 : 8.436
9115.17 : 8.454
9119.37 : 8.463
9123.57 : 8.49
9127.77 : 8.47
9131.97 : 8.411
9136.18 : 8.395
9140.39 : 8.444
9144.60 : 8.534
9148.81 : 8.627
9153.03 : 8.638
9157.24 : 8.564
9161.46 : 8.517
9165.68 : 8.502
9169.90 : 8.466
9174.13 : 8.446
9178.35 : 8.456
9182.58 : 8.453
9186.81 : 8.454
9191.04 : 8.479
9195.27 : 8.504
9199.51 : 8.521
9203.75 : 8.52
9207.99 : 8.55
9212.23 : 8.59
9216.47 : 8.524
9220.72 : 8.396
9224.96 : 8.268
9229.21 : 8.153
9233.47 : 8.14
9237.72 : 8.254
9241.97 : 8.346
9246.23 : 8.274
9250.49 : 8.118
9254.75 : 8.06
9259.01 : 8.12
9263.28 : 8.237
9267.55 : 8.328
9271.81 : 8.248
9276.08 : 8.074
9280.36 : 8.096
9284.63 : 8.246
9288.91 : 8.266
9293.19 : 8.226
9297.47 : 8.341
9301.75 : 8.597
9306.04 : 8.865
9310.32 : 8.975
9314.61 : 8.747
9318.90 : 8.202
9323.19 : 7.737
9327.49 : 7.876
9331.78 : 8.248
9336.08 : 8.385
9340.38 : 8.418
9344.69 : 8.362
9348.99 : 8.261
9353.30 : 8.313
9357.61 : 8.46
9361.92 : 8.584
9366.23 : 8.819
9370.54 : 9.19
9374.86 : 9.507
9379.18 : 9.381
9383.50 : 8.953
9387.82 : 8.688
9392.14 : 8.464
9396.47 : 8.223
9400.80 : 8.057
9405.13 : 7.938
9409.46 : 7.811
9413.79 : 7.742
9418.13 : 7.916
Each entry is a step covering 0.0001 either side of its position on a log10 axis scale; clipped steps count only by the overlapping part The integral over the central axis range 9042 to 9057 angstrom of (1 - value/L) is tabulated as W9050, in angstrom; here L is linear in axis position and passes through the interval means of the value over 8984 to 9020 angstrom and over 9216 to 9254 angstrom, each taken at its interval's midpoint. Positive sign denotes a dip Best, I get -1.3 angstrom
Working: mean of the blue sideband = 8.47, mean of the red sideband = 8.26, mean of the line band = 9.14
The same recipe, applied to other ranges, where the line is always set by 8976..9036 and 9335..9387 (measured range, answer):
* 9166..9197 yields 0.51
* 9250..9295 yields 2.50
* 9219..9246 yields 1.20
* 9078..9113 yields 0.24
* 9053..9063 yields -0.56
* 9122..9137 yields 0.23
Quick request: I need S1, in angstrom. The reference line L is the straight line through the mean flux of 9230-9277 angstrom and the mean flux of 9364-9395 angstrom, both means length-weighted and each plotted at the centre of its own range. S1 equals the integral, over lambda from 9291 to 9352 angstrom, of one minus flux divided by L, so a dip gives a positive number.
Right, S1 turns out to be 1.8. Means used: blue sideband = 8.2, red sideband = 8.98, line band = 8.37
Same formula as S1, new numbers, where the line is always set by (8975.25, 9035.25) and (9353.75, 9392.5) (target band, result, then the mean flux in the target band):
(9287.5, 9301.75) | 0.78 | 8.33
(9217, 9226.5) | 0.39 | 8.37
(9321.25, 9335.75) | 1.36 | 8.01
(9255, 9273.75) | 1.19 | 8.22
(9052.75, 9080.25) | -0.67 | 8.77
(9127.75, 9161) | 0.50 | 8.51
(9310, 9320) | 0.23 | 8.63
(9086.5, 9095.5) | 0.04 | 8.55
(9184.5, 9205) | 0.48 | 8.49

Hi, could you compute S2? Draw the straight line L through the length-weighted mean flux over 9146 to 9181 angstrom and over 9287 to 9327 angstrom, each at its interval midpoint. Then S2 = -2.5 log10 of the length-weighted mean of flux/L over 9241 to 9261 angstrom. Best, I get 0.04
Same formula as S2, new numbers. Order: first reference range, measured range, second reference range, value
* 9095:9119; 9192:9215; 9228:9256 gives -0.03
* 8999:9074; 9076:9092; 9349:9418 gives 0.03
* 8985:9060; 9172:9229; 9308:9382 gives 0.02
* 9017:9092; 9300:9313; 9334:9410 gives -0.03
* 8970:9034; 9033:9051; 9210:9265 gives -0.06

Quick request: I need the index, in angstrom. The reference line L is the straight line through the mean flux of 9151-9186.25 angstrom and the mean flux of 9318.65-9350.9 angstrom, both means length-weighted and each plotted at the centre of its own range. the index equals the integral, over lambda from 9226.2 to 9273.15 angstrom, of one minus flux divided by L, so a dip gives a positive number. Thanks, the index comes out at 0.8 angstrom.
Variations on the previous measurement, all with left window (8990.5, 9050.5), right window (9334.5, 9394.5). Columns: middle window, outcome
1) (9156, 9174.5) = 0.27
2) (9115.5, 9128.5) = 0.21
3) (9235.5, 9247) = 0.48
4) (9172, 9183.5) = 0.24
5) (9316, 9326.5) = 0.81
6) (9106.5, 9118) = 0.22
